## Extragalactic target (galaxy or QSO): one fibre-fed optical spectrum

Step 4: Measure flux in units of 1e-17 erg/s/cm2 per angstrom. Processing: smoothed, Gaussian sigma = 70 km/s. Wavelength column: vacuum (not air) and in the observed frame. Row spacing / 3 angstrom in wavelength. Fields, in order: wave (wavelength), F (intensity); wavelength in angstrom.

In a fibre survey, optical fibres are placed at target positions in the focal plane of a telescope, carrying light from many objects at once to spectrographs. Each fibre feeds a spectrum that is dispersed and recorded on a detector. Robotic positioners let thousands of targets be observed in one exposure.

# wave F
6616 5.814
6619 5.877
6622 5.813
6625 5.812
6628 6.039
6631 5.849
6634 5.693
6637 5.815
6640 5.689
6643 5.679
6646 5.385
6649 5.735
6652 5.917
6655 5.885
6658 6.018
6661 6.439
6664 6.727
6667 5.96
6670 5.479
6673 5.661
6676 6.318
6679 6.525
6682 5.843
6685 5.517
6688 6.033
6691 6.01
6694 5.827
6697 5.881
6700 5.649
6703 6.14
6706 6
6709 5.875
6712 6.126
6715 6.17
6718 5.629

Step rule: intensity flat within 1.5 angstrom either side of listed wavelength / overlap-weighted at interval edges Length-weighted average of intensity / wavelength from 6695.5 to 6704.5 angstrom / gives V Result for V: 5.89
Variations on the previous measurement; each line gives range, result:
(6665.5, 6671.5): 5.72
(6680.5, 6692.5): 5.85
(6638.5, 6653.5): 5.68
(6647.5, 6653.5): 5.83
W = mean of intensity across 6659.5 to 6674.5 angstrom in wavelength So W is 6.05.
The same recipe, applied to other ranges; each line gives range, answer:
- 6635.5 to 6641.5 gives 5.75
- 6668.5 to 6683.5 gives 5.97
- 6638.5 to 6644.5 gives 5.68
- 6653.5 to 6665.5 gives 6.27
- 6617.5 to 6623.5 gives 5.84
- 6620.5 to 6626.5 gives 5.81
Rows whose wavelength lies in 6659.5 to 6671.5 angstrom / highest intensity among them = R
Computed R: 6.727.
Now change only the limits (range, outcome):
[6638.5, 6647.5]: 5.689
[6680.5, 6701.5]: 6.033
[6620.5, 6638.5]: 6.039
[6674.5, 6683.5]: 6.525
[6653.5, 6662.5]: 6.439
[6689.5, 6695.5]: 6.01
